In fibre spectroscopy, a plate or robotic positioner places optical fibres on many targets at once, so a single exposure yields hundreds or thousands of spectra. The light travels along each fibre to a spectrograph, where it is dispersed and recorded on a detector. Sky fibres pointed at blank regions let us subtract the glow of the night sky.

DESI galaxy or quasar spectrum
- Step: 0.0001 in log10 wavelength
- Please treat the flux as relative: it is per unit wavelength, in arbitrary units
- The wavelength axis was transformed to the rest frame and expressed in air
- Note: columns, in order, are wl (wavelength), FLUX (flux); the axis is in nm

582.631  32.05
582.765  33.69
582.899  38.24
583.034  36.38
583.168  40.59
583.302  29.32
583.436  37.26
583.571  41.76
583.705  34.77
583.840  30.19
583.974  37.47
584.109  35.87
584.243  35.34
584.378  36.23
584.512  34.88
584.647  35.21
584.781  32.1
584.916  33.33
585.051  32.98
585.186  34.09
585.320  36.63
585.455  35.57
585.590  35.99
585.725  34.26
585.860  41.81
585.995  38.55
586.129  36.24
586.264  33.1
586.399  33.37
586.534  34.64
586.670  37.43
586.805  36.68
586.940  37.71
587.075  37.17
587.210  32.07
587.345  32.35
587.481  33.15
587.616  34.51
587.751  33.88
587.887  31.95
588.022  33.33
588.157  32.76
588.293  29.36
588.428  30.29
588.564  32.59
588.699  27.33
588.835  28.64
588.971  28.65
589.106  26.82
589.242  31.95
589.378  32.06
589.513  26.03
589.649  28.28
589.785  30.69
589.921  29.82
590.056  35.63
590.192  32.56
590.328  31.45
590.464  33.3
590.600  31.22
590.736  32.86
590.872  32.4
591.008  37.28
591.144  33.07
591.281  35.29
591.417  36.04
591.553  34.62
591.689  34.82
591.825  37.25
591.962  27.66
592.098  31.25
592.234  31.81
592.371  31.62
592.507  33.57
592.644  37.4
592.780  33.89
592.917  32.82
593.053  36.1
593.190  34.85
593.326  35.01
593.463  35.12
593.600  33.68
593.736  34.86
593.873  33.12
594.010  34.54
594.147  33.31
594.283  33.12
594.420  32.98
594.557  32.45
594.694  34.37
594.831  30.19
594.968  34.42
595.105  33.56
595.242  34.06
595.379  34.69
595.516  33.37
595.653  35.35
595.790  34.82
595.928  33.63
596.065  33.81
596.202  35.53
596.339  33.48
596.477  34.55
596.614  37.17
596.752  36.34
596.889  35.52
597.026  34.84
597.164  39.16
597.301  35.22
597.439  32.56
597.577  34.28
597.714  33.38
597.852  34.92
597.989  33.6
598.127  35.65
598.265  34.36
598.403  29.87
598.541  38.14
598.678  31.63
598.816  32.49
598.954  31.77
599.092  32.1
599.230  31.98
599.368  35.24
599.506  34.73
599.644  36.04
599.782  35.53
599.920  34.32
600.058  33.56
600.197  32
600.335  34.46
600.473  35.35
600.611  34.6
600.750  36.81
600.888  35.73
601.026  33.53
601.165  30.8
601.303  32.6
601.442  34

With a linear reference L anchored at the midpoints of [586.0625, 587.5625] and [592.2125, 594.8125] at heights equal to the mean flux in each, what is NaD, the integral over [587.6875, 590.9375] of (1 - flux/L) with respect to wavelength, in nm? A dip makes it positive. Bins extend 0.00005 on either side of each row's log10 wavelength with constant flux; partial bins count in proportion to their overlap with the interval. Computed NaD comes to 0.332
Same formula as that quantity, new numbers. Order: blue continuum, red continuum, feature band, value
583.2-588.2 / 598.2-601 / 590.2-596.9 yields 0.10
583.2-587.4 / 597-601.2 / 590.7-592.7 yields 0.06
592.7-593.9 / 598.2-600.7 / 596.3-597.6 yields -0.05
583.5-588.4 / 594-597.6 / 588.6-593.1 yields 0.31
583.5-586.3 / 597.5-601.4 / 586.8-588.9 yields 0.16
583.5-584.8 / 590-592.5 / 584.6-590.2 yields 0.23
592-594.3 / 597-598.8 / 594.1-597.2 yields -0.02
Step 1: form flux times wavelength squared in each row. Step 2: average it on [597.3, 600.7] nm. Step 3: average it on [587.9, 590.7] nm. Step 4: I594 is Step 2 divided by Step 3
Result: 1.14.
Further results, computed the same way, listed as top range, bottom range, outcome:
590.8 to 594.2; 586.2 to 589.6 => 1.07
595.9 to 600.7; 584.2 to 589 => 1.05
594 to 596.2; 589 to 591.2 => 1.09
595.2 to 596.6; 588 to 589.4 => 1.17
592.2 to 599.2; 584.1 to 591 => 1.05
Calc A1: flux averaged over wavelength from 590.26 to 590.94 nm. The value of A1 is 32.2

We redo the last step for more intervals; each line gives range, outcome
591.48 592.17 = 33.2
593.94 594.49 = 33.5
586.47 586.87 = 36.2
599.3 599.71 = 35.3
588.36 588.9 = 29.7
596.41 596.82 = 36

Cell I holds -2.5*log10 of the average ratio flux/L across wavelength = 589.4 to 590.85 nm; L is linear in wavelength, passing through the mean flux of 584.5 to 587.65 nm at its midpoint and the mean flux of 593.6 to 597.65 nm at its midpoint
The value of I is 0.12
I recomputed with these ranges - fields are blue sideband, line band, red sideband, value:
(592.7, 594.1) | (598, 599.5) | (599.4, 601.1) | 0.041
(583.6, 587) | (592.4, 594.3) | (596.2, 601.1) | 0.015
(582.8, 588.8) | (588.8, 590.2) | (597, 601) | 0.153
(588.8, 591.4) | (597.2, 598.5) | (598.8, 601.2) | -0.016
